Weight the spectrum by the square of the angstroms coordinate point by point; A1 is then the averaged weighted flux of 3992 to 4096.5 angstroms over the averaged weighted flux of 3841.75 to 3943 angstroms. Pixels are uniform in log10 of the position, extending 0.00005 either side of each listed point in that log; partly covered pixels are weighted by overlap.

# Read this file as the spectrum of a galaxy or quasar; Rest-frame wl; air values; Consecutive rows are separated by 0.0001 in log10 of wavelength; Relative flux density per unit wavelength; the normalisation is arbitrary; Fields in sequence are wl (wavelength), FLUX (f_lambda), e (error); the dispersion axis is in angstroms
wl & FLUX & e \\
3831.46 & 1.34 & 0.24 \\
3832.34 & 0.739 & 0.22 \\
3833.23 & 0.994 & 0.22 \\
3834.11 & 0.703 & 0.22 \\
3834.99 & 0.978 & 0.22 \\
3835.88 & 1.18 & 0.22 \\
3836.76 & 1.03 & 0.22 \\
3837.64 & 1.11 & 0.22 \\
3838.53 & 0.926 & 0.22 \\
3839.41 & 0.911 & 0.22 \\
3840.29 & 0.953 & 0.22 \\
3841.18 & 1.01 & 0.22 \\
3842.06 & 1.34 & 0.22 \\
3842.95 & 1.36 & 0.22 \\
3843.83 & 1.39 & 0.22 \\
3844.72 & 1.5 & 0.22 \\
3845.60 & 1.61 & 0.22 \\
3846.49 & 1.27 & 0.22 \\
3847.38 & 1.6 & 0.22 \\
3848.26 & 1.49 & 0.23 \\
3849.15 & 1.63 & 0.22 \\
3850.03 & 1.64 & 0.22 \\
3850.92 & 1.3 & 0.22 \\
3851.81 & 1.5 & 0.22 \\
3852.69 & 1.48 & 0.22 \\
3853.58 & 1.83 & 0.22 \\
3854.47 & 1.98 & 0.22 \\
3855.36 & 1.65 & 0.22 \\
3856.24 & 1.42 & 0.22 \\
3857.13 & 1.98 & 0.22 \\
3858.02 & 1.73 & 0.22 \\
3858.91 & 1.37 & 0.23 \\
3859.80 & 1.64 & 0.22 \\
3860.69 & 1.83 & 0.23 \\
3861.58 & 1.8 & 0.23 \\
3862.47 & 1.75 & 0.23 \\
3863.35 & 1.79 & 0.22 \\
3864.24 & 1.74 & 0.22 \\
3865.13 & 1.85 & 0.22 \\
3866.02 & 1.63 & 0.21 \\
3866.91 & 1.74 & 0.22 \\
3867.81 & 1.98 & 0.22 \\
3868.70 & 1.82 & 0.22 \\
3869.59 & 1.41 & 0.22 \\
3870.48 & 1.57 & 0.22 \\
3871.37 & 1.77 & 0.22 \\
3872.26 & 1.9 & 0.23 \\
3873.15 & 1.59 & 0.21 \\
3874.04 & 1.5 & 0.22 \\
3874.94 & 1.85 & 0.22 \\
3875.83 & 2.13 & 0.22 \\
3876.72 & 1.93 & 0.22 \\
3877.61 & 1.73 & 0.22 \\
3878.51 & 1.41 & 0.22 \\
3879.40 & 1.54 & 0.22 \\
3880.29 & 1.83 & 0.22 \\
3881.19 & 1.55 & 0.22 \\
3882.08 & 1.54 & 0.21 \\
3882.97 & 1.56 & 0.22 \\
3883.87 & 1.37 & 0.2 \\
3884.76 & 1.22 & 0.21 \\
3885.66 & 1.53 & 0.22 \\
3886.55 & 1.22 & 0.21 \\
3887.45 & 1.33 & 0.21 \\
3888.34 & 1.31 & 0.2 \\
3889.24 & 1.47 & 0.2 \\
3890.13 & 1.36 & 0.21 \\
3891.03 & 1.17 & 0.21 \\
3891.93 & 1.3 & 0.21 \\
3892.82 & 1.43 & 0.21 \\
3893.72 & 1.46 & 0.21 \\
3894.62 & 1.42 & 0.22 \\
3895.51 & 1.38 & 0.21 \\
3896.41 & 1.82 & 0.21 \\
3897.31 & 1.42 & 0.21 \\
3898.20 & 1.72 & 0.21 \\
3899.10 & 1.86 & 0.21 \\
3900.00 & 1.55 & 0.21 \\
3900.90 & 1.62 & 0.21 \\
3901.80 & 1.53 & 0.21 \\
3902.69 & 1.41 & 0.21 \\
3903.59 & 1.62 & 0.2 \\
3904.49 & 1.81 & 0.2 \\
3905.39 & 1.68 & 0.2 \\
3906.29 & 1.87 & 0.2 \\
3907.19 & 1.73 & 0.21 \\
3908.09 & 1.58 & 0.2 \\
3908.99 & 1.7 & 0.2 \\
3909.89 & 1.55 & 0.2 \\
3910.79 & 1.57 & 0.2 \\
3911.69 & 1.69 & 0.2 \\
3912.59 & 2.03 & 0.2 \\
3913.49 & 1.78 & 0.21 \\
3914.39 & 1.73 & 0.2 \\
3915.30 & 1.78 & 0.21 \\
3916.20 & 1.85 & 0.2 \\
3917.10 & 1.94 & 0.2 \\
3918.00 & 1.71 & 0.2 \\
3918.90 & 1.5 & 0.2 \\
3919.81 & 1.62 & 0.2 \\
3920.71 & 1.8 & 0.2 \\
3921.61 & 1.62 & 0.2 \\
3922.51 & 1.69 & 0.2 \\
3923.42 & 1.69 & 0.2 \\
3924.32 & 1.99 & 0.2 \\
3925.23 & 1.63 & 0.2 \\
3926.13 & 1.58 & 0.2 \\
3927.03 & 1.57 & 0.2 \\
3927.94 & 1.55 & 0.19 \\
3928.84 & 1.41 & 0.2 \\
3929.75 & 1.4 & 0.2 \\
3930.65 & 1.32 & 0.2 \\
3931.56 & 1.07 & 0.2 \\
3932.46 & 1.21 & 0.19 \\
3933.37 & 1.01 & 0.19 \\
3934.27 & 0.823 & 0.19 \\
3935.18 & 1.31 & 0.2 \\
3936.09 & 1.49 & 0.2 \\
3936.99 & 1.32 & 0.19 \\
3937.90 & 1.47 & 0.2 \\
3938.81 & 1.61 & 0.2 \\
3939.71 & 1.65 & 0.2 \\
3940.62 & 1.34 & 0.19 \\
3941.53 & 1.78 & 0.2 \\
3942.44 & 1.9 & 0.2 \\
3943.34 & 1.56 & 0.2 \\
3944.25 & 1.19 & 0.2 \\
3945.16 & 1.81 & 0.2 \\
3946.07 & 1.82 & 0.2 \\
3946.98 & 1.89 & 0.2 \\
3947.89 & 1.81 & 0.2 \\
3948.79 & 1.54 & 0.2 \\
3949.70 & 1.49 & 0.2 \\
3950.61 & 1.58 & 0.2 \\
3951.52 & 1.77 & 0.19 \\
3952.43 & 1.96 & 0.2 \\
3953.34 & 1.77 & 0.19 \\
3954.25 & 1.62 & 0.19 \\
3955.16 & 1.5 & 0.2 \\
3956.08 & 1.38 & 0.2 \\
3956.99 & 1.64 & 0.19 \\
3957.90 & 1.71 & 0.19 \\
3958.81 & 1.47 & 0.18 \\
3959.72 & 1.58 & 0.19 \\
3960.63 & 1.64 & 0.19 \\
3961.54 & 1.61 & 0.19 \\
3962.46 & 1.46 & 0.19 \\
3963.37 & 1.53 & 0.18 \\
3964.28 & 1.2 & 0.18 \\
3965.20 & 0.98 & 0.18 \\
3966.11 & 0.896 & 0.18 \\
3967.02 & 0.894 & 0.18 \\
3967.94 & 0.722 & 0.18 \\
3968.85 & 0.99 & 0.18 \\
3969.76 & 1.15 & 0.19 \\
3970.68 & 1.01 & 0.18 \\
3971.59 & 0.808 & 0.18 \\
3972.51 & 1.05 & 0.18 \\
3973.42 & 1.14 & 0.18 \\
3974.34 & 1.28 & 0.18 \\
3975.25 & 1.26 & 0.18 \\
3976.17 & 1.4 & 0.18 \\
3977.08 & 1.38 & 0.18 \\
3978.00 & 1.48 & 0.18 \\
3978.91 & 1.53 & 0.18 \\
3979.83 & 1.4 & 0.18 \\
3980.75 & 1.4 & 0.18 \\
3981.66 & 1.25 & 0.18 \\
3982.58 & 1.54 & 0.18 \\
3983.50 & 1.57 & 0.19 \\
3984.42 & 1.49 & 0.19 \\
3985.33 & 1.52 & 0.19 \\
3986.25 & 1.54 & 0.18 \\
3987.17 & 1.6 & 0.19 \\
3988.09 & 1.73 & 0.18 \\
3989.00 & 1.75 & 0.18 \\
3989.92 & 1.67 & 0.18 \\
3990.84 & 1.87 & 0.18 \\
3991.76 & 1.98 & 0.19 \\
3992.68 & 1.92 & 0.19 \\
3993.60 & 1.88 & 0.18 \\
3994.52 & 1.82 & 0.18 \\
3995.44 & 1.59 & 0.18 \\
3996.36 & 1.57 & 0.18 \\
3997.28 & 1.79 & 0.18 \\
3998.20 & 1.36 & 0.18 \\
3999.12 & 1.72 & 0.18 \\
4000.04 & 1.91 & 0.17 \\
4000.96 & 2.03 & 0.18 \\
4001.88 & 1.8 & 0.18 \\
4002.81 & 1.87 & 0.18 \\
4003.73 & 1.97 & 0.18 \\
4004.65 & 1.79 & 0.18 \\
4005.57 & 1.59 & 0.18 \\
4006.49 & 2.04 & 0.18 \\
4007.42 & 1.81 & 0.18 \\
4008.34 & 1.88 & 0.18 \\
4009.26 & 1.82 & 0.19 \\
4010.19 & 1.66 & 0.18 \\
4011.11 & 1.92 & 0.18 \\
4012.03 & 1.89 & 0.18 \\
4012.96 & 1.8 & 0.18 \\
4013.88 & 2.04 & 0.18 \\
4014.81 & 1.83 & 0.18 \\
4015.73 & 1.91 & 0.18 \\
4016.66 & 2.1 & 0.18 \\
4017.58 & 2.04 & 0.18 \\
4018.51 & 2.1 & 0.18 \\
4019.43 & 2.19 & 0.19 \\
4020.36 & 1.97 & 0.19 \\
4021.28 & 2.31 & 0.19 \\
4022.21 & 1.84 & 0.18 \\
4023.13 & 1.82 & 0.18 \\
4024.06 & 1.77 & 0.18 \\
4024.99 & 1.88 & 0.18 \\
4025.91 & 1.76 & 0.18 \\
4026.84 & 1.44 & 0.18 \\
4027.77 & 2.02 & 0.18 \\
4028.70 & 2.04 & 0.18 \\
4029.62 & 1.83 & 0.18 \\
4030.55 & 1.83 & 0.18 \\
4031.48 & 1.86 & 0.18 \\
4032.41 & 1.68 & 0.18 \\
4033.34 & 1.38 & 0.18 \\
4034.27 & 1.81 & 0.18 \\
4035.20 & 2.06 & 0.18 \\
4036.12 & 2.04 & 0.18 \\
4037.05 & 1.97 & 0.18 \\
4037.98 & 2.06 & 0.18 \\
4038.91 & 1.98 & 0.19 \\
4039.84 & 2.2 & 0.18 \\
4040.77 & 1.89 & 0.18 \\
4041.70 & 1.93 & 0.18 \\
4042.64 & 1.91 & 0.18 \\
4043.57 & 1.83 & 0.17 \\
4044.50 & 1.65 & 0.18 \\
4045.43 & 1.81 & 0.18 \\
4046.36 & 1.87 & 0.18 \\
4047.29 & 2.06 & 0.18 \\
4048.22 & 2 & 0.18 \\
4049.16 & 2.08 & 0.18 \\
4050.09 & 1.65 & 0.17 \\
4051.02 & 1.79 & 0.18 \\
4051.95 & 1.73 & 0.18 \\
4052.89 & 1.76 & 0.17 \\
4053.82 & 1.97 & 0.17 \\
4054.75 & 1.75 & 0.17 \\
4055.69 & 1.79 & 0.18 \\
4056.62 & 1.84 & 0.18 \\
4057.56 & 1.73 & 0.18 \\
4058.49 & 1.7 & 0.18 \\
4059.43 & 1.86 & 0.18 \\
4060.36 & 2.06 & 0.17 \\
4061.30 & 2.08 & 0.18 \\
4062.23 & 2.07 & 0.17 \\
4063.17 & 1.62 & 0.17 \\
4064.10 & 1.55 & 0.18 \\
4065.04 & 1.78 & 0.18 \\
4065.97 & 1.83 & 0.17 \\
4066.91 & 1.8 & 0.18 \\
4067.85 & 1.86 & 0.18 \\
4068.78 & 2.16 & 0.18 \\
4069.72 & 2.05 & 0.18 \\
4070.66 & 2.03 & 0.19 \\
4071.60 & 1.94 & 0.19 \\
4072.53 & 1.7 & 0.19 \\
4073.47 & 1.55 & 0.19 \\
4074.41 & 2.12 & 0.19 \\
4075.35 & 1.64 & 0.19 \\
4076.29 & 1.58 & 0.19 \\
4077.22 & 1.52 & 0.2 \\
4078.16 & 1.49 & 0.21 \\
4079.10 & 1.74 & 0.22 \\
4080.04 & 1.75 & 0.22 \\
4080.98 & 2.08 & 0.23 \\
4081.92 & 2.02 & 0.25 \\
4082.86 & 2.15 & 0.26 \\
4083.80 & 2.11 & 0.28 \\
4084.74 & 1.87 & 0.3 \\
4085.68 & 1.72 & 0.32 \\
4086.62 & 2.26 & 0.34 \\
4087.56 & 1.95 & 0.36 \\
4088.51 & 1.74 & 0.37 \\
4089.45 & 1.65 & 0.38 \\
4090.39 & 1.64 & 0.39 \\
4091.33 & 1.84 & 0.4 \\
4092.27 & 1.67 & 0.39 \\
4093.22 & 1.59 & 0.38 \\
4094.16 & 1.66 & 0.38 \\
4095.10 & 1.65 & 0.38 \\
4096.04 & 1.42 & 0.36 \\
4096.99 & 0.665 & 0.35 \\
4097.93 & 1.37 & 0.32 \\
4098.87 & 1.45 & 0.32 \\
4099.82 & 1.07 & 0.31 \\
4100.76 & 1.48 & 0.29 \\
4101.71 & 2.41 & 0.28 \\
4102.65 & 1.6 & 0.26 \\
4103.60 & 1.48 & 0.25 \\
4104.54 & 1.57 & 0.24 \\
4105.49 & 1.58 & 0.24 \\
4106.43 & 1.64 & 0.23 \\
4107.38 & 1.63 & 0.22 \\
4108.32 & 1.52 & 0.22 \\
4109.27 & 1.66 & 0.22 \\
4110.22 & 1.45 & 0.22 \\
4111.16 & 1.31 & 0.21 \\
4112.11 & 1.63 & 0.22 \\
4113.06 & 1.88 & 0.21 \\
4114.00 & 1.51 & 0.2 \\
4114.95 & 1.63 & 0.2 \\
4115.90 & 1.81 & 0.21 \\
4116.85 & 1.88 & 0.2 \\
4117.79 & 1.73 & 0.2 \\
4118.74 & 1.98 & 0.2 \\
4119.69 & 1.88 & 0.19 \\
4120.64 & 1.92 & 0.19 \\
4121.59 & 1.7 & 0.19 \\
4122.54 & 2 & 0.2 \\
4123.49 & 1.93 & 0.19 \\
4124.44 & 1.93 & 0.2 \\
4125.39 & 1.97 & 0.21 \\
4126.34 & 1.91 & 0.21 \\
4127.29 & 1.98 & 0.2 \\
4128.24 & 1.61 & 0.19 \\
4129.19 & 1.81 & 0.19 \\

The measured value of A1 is 1.26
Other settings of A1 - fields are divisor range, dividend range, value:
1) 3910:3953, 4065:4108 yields 1.17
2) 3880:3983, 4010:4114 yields 1.29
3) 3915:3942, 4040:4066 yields 1.29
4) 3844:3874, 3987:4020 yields 1.20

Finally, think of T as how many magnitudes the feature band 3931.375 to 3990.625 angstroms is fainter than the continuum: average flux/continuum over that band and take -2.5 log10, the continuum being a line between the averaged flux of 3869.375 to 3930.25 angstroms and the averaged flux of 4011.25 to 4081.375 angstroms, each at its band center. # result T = 0.20 mag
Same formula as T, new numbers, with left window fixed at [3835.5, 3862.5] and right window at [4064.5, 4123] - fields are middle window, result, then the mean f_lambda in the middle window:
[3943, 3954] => -0.08 mag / 1.68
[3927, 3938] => 0.20 mag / 1.29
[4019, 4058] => -0.13 mag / 1.88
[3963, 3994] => 0.16 mag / 1.38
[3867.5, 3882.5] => -0.15 mag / 1.71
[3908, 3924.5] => -0.13 mag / 1.73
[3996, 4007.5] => -0.11 mag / 1.79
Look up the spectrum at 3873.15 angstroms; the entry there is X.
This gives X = 1.59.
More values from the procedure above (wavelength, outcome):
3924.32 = 1.99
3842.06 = 1.34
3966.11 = 0.896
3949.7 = 1.49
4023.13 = 1.82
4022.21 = 1.84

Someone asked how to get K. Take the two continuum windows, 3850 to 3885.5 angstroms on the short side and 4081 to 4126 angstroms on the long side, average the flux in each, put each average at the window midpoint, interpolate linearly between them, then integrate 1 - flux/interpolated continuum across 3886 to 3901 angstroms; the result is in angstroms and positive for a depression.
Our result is 1.9 angstroms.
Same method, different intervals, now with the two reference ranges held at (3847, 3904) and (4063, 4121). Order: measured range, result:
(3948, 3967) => 1.6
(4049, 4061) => -0.9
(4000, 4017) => -2.1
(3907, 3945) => 1.5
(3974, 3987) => 1.7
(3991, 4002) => -0.8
